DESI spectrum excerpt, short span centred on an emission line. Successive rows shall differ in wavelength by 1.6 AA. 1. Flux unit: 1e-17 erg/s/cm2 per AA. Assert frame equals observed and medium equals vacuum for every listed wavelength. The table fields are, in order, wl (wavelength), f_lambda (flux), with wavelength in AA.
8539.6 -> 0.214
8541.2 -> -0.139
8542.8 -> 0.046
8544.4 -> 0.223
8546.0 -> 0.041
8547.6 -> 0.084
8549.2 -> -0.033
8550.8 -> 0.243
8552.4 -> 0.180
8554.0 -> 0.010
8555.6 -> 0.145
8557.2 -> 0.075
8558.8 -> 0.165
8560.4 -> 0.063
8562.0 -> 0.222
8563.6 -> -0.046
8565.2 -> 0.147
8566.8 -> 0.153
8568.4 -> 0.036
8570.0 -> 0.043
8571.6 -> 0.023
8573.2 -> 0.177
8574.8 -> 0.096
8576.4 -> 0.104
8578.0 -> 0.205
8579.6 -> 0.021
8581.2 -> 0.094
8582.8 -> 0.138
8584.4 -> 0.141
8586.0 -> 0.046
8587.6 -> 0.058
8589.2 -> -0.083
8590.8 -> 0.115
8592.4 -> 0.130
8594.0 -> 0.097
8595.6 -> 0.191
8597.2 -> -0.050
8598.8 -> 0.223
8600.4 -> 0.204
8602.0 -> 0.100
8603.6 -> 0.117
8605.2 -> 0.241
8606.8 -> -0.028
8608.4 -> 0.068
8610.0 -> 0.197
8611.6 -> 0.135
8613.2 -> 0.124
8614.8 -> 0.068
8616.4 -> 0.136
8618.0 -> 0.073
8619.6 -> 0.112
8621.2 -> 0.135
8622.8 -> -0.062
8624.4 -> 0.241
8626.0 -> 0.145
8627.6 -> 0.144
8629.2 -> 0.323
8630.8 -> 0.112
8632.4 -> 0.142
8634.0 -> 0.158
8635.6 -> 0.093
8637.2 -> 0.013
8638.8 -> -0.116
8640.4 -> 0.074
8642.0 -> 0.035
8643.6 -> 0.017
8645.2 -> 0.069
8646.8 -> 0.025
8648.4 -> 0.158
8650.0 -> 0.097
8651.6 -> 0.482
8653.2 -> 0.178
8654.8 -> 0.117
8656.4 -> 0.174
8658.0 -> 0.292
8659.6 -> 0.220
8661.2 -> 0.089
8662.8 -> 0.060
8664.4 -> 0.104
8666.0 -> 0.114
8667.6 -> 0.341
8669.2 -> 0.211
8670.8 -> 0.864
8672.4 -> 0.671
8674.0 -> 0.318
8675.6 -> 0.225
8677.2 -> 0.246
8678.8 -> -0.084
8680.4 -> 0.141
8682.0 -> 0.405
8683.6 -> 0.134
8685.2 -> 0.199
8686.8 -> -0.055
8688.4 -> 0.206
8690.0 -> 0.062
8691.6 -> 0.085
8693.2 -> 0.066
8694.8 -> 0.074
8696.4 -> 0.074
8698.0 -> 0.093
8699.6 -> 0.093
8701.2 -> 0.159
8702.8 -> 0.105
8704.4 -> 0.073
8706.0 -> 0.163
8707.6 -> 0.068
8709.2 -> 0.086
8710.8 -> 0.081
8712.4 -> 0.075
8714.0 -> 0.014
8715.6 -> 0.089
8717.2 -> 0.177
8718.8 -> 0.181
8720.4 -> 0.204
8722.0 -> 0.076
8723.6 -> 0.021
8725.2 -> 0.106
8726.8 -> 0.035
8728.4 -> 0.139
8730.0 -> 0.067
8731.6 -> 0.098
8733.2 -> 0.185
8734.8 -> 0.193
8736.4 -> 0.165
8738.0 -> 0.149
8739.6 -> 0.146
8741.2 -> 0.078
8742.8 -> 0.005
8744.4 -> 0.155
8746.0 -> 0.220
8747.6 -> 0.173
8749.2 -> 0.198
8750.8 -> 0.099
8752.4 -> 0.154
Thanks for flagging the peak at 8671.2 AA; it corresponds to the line H-gamma 4340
